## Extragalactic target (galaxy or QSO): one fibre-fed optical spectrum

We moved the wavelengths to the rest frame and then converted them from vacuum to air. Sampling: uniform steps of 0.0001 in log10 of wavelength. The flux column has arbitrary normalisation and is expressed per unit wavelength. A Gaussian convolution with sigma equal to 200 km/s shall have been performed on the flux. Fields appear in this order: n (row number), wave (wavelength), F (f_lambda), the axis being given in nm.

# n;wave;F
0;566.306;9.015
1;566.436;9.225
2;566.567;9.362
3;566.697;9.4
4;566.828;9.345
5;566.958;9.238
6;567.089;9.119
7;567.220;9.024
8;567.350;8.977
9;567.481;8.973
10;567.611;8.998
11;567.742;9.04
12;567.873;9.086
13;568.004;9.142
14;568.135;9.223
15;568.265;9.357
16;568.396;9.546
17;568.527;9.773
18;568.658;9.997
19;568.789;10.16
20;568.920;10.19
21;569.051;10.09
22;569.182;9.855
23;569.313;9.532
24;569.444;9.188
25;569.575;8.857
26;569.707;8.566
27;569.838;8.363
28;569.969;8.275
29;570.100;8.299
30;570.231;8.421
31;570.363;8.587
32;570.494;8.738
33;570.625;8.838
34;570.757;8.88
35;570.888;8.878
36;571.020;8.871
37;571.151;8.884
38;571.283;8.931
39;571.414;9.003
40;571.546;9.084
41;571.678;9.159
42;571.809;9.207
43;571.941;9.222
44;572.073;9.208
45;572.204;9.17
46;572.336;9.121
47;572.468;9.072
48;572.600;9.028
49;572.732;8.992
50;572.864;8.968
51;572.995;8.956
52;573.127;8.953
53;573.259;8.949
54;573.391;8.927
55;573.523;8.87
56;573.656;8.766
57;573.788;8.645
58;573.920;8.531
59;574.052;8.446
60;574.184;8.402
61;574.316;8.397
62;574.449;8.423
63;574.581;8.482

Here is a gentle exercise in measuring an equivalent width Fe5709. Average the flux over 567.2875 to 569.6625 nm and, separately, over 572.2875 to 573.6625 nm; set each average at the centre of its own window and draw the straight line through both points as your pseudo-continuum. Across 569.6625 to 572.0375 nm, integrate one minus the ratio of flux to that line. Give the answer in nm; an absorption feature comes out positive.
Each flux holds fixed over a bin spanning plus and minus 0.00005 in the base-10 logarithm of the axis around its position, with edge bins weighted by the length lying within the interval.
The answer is 0.10 nm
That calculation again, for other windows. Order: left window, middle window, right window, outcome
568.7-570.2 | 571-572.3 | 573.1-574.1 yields -0.02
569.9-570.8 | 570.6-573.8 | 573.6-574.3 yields -0.16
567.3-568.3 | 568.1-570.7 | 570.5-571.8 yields -0.05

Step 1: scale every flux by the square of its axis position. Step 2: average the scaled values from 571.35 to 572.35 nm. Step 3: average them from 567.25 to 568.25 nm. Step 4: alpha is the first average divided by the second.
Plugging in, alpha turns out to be 1.02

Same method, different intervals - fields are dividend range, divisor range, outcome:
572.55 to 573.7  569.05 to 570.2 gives 1.01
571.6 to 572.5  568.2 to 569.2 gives 0.94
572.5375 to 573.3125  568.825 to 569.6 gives 0.94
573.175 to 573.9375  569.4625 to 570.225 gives 1.05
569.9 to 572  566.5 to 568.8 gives 0.96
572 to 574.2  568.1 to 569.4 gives 0.92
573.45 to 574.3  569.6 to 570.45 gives 1.03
